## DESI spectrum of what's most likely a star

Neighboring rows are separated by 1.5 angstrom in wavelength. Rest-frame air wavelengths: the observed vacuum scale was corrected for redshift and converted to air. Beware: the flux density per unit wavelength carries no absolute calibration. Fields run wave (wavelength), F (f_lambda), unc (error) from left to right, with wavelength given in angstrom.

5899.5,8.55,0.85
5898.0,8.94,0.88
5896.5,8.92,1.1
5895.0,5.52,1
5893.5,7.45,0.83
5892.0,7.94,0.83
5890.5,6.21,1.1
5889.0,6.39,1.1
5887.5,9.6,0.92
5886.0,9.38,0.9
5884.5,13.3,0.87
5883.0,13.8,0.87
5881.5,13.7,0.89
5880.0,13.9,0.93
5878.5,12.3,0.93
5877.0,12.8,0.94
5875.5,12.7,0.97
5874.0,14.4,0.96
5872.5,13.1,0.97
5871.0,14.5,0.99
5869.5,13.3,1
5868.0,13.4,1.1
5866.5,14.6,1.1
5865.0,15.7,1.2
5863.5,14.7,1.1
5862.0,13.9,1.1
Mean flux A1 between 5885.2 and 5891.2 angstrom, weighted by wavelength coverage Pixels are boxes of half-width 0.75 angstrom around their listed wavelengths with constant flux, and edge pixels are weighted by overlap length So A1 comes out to 7.95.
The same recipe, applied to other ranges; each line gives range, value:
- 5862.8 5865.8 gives 15.2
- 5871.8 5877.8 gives 13.2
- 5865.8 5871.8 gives 13.9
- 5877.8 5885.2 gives 13.4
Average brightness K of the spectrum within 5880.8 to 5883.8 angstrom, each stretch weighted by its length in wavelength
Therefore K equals 13.7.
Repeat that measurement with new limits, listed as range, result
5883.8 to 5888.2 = 10.7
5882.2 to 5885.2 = 13.6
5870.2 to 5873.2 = 13.8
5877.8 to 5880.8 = 13.1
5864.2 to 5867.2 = 15.2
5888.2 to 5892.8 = 6.88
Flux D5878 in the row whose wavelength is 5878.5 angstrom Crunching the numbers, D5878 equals 12.3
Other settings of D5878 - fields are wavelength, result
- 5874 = 14.4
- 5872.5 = 13.1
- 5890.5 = 6.21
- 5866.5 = 14.6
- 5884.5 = 13.3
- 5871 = 14.5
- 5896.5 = 8.92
